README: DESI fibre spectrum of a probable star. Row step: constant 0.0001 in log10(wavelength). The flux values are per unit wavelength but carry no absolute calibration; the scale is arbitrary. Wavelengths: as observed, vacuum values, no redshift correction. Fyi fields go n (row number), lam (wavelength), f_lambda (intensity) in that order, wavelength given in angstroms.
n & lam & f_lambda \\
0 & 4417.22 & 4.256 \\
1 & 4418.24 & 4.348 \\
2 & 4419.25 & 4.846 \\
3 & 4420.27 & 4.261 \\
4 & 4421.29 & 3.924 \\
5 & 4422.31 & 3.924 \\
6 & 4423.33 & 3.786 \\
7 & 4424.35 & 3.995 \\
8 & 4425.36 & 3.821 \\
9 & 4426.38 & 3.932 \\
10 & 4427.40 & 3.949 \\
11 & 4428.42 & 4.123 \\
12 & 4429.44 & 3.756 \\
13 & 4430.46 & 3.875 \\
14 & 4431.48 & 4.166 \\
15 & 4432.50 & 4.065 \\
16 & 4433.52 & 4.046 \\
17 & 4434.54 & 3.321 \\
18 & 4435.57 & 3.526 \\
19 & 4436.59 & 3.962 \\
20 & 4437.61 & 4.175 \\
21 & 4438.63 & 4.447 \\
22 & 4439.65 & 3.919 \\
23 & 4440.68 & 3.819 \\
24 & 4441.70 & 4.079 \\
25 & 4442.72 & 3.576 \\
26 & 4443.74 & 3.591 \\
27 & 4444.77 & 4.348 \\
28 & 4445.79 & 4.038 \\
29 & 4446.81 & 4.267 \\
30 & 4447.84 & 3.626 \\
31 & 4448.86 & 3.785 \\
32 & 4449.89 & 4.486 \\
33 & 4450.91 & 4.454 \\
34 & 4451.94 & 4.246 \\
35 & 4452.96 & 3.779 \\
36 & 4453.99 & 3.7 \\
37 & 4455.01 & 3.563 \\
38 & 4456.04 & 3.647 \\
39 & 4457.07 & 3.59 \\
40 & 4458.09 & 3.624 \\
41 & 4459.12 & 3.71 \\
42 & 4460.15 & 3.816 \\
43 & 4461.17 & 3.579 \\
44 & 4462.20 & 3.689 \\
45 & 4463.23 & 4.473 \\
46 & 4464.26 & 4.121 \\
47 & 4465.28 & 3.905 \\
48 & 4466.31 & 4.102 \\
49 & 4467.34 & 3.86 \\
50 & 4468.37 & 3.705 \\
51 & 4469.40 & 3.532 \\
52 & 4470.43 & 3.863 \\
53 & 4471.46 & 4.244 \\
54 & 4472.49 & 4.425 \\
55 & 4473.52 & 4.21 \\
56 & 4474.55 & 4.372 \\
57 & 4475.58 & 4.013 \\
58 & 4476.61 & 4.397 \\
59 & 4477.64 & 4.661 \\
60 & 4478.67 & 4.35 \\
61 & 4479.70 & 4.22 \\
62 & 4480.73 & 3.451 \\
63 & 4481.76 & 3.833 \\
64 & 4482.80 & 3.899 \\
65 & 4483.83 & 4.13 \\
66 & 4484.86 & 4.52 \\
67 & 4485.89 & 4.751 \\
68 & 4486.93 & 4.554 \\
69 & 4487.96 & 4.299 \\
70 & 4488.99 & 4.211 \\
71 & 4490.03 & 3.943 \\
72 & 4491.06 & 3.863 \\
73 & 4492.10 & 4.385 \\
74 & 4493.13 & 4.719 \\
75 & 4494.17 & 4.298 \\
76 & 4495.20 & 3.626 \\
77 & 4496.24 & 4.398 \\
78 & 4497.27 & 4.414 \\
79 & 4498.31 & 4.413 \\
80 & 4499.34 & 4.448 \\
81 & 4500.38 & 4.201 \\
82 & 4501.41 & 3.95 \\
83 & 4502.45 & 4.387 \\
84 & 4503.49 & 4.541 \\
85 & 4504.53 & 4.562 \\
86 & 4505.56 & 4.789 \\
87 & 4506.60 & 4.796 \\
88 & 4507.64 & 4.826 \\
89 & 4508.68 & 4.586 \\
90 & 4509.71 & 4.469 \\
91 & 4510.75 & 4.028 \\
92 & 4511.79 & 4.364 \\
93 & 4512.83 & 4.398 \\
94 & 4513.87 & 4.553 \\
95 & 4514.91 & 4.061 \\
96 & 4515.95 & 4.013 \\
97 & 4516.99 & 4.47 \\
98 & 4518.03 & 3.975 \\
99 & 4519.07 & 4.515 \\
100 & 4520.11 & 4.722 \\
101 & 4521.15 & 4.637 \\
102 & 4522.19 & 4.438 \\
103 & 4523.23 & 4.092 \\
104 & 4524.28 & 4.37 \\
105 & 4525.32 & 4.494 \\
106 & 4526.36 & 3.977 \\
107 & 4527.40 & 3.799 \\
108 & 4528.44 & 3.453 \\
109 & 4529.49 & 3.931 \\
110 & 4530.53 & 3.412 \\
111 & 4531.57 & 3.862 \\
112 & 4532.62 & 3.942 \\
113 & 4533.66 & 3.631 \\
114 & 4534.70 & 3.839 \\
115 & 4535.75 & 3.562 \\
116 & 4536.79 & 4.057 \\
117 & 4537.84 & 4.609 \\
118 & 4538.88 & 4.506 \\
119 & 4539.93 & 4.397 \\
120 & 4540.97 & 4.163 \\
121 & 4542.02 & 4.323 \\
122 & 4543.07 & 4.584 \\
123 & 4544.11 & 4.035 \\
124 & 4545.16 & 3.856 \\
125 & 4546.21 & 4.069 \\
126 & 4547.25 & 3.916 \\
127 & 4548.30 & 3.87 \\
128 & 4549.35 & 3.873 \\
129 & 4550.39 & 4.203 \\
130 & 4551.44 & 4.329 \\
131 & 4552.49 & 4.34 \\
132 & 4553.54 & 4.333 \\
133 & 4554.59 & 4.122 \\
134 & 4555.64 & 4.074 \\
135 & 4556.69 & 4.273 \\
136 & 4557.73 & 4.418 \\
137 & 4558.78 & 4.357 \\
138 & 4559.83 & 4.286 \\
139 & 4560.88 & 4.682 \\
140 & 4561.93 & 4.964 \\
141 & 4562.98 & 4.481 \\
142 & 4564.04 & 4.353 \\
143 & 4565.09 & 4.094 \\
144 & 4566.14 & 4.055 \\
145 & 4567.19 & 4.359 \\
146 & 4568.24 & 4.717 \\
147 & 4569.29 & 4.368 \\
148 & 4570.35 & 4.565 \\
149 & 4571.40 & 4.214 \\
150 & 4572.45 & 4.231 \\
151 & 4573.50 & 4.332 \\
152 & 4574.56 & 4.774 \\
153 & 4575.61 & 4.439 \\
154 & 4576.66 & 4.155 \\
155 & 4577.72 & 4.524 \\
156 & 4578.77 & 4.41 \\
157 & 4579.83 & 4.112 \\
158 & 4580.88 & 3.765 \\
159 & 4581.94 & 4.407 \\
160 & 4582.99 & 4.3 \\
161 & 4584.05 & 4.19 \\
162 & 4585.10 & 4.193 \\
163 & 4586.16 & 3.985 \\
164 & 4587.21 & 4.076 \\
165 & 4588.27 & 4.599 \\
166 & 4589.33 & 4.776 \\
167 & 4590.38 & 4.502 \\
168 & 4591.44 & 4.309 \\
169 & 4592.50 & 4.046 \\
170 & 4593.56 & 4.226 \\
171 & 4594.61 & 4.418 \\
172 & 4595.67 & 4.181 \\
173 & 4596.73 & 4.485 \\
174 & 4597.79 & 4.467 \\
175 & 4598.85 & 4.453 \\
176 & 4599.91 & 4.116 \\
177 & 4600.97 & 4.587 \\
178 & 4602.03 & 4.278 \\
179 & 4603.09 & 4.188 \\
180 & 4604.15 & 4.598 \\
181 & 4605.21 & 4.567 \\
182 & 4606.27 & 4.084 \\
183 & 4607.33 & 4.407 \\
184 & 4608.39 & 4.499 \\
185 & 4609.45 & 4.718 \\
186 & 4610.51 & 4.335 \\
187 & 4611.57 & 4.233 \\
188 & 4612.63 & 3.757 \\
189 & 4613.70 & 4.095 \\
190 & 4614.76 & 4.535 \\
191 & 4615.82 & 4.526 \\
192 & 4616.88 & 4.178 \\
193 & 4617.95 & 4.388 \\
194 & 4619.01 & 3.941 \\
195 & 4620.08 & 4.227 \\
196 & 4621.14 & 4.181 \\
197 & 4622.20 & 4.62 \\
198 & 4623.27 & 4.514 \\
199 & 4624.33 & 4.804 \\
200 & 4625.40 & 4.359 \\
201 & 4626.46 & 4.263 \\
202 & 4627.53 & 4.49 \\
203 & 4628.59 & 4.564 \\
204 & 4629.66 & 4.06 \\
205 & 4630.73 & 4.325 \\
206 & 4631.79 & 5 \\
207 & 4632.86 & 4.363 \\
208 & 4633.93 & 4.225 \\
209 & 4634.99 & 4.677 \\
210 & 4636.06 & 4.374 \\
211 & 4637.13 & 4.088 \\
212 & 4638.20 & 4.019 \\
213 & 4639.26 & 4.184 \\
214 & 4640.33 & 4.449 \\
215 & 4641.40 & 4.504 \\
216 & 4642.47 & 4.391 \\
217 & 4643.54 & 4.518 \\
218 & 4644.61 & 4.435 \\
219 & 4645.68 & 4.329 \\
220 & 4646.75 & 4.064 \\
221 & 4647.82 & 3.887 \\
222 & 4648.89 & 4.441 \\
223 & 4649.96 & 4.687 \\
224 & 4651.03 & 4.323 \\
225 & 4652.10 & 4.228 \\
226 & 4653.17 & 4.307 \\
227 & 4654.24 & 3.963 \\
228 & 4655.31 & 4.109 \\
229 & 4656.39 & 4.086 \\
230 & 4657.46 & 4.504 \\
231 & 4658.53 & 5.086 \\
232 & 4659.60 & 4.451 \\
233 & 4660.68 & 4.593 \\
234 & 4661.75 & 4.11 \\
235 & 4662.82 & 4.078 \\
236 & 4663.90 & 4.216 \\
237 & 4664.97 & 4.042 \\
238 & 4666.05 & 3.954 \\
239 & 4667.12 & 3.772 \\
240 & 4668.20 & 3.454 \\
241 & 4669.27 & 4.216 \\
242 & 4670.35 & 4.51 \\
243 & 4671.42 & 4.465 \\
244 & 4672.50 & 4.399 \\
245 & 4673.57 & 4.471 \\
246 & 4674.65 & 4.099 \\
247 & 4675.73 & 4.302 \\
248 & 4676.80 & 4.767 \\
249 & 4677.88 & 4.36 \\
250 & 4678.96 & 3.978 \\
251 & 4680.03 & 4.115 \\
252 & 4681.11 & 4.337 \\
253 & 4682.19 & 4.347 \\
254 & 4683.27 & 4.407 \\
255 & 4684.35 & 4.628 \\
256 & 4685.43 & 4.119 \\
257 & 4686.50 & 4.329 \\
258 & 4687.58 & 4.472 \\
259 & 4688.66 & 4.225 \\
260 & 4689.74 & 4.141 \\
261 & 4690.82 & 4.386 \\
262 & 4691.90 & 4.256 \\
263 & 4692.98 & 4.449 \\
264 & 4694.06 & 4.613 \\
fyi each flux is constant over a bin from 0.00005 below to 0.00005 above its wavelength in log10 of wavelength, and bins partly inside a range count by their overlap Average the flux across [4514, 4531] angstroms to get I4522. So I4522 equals 4.16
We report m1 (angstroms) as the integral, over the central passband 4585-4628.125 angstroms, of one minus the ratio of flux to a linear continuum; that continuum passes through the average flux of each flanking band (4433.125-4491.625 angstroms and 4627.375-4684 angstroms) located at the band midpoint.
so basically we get -1.23 angstroms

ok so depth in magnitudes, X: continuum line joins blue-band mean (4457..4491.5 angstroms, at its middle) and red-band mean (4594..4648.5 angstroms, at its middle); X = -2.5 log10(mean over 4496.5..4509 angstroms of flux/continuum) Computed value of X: -0.09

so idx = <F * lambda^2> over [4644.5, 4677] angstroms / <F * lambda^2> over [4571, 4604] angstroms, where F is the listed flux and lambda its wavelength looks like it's 1.02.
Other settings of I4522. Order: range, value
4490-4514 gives 4.38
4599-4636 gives 4.37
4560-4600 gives 4.35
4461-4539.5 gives 4.2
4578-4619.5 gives 4.31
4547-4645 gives 4.34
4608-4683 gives 4.31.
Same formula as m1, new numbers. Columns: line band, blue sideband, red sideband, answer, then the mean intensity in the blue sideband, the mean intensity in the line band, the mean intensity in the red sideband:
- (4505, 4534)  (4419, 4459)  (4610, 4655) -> -1.0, 3.94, 4.24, 4.33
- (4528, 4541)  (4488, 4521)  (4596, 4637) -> 1.2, 4.36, 3.95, 4.38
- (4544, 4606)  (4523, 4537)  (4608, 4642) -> -3.0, 3.88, 4.3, 4.36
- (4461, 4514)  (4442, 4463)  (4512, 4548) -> -3.3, 3.87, 4.24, 4.14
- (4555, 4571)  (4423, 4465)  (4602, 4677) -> -0.9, 3.91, 4.4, 4.32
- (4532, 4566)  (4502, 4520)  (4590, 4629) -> 1.6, 4.44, 4.2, 4.35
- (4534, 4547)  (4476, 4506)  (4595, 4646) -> 0.5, 4.28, 4.15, 4.37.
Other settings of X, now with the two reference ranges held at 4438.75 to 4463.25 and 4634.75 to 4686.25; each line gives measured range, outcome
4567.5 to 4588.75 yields -0.05 mag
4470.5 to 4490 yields -0.08 mag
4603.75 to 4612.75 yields -0.05 mag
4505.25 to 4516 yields -0.12 mag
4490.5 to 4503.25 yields -0.08 mag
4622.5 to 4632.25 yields -0.07 mag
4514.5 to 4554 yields -0.02 mag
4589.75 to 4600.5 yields -0.04 mag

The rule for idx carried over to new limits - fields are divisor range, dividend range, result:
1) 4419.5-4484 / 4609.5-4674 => 1.18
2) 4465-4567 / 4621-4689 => 1.09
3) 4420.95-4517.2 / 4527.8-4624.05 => 1.09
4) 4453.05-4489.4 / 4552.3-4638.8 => 1.14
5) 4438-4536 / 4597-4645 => 1.12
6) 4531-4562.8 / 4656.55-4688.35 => 1.08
